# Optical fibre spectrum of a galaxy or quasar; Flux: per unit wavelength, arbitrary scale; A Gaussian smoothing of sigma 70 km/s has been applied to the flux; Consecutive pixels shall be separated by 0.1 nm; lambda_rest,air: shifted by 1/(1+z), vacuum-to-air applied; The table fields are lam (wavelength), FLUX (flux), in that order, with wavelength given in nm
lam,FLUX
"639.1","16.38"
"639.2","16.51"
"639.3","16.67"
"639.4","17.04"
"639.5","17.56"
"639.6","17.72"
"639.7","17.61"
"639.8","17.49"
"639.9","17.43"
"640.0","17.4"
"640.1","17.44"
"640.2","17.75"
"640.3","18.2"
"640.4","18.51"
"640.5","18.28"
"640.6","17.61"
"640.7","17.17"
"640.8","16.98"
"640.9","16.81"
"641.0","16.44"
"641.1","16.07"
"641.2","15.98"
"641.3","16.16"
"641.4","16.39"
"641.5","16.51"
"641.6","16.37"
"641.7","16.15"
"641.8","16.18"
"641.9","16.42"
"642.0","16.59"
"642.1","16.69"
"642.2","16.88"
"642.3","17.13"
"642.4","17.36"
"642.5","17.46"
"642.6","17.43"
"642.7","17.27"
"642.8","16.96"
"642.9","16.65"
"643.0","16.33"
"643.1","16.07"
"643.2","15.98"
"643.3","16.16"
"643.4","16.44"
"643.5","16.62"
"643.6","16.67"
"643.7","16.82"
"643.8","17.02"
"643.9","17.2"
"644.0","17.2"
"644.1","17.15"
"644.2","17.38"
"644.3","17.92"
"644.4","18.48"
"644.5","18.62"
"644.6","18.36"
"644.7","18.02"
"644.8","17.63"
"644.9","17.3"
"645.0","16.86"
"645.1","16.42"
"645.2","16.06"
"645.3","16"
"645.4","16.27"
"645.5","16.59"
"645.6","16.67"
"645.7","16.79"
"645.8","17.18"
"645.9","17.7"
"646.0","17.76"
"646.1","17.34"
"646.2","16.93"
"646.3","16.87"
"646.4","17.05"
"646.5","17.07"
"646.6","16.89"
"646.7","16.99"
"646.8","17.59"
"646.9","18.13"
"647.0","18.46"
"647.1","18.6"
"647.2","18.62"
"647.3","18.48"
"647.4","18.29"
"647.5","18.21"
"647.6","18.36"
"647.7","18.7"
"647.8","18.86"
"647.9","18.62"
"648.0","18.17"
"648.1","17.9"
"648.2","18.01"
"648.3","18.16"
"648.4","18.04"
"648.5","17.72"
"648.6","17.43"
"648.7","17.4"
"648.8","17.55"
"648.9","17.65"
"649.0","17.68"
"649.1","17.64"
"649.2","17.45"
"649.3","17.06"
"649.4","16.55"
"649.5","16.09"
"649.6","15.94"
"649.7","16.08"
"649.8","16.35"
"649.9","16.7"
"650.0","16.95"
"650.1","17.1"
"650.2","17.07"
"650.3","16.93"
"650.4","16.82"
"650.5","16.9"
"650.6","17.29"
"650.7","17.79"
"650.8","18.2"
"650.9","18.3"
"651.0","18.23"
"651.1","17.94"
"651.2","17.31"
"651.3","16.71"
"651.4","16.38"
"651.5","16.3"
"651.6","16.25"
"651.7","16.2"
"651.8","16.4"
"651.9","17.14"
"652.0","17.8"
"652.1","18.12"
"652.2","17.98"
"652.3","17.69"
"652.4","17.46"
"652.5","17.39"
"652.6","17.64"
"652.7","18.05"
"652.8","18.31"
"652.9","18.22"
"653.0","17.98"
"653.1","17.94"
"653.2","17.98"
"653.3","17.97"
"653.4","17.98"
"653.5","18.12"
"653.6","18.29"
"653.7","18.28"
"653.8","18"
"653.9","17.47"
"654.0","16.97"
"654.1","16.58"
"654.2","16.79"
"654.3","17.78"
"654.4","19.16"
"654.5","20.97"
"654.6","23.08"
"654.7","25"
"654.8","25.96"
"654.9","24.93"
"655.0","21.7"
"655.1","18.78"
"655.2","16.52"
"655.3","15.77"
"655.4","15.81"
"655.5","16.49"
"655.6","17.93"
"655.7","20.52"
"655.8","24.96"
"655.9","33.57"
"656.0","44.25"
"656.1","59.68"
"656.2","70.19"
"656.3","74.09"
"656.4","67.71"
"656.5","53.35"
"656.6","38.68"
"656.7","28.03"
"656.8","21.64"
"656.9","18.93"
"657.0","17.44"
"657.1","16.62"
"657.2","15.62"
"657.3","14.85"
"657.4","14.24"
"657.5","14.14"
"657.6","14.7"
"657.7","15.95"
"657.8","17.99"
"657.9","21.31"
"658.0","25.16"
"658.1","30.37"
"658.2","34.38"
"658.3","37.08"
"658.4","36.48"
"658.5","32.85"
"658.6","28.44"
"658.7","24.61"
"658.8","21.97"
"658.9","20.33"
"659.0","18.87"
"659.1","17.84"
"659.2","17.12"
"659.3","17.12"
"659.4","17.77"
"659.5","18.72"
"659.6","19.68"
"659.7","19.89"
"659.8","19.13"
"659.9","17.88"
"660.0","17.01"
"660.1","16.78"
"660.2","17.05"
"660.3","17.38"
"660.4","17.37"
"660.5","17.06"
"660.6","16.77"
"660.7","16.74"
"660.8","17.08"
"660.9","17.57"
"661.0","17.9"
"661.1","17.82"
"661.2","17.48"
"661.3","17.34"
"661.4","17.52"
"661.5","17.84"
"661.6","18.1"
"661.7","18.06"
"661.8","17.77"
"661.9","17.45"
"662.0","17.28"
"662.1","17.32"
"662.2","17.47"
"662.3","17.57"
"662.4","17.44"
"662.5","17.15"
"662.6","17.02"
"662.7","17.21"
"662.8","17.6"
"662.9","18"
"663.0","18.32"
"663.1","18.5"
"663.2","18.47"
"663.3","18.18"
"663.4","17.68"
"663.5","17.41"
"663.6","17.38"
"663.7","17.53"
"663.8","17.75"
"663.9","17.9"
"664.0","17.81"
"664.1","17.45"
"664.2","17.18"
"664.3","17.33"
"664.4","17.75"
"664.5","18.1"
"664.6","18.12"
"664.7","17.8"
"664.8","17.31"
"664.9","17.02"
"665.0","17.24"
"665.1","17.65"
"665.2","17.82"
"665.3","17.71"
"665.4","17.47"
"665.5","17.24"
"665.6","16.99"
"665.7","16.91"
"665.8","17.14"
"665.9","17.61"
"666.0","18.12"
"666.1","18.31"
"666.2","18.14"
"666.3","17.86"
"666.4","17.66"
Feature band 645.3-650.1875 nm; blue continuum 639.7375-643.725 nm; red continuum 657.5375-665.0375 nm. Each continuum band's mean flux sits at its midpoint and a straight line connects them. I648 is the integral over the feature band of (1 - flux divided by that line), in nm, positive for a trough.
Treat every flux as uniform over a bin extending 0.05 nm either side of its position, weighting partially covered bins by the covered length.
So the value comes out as 0.04 nm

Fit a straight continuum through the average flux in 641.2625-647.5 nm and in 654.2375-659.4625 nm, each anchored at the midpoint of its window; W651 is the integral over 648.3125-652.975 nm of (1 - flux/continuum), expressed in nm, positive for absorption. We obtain 0.96 nm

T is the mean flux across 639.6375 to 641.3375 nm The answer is 17.3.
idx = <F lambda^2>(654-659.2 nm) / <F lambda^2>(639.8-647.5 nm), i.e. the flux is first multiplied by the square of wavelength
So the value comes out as 1.6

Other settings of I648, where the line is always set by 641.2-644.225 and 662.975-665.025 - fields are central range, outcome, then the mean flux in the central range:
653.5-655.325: -0.24 nm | 19.6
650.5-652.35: -0.02 nm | 17.3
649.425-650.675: 0.03 nm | 16.7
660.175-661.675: 0.01 nm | 17.4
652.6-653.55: -0.05 nm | 18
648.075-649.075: -0.04 nm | 17.7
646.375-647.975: -0.11 nm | 18.1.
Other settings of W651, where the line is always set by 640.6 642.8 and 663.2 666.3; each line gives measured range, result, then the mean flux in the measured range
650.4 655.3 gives -0.326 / 18.3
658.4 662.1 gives -0.340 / 19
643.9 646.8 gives -0.059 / 17.2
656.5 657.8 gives -0.239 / 20.5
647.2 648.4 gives -0.098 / 18.3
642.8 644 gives 0.014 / 16.6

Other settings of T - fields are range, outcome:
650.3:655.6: 18.2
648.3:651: 17.2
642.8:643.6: 16.4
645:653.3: 17.4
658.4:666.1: 18.3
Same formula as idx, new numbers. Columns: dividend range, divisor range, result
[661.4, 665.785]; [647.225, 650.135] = 1.05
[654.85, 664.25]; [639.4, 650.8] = 1.35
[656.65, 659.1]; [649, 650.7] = 1.37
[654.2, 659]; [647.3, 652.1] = 1.60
